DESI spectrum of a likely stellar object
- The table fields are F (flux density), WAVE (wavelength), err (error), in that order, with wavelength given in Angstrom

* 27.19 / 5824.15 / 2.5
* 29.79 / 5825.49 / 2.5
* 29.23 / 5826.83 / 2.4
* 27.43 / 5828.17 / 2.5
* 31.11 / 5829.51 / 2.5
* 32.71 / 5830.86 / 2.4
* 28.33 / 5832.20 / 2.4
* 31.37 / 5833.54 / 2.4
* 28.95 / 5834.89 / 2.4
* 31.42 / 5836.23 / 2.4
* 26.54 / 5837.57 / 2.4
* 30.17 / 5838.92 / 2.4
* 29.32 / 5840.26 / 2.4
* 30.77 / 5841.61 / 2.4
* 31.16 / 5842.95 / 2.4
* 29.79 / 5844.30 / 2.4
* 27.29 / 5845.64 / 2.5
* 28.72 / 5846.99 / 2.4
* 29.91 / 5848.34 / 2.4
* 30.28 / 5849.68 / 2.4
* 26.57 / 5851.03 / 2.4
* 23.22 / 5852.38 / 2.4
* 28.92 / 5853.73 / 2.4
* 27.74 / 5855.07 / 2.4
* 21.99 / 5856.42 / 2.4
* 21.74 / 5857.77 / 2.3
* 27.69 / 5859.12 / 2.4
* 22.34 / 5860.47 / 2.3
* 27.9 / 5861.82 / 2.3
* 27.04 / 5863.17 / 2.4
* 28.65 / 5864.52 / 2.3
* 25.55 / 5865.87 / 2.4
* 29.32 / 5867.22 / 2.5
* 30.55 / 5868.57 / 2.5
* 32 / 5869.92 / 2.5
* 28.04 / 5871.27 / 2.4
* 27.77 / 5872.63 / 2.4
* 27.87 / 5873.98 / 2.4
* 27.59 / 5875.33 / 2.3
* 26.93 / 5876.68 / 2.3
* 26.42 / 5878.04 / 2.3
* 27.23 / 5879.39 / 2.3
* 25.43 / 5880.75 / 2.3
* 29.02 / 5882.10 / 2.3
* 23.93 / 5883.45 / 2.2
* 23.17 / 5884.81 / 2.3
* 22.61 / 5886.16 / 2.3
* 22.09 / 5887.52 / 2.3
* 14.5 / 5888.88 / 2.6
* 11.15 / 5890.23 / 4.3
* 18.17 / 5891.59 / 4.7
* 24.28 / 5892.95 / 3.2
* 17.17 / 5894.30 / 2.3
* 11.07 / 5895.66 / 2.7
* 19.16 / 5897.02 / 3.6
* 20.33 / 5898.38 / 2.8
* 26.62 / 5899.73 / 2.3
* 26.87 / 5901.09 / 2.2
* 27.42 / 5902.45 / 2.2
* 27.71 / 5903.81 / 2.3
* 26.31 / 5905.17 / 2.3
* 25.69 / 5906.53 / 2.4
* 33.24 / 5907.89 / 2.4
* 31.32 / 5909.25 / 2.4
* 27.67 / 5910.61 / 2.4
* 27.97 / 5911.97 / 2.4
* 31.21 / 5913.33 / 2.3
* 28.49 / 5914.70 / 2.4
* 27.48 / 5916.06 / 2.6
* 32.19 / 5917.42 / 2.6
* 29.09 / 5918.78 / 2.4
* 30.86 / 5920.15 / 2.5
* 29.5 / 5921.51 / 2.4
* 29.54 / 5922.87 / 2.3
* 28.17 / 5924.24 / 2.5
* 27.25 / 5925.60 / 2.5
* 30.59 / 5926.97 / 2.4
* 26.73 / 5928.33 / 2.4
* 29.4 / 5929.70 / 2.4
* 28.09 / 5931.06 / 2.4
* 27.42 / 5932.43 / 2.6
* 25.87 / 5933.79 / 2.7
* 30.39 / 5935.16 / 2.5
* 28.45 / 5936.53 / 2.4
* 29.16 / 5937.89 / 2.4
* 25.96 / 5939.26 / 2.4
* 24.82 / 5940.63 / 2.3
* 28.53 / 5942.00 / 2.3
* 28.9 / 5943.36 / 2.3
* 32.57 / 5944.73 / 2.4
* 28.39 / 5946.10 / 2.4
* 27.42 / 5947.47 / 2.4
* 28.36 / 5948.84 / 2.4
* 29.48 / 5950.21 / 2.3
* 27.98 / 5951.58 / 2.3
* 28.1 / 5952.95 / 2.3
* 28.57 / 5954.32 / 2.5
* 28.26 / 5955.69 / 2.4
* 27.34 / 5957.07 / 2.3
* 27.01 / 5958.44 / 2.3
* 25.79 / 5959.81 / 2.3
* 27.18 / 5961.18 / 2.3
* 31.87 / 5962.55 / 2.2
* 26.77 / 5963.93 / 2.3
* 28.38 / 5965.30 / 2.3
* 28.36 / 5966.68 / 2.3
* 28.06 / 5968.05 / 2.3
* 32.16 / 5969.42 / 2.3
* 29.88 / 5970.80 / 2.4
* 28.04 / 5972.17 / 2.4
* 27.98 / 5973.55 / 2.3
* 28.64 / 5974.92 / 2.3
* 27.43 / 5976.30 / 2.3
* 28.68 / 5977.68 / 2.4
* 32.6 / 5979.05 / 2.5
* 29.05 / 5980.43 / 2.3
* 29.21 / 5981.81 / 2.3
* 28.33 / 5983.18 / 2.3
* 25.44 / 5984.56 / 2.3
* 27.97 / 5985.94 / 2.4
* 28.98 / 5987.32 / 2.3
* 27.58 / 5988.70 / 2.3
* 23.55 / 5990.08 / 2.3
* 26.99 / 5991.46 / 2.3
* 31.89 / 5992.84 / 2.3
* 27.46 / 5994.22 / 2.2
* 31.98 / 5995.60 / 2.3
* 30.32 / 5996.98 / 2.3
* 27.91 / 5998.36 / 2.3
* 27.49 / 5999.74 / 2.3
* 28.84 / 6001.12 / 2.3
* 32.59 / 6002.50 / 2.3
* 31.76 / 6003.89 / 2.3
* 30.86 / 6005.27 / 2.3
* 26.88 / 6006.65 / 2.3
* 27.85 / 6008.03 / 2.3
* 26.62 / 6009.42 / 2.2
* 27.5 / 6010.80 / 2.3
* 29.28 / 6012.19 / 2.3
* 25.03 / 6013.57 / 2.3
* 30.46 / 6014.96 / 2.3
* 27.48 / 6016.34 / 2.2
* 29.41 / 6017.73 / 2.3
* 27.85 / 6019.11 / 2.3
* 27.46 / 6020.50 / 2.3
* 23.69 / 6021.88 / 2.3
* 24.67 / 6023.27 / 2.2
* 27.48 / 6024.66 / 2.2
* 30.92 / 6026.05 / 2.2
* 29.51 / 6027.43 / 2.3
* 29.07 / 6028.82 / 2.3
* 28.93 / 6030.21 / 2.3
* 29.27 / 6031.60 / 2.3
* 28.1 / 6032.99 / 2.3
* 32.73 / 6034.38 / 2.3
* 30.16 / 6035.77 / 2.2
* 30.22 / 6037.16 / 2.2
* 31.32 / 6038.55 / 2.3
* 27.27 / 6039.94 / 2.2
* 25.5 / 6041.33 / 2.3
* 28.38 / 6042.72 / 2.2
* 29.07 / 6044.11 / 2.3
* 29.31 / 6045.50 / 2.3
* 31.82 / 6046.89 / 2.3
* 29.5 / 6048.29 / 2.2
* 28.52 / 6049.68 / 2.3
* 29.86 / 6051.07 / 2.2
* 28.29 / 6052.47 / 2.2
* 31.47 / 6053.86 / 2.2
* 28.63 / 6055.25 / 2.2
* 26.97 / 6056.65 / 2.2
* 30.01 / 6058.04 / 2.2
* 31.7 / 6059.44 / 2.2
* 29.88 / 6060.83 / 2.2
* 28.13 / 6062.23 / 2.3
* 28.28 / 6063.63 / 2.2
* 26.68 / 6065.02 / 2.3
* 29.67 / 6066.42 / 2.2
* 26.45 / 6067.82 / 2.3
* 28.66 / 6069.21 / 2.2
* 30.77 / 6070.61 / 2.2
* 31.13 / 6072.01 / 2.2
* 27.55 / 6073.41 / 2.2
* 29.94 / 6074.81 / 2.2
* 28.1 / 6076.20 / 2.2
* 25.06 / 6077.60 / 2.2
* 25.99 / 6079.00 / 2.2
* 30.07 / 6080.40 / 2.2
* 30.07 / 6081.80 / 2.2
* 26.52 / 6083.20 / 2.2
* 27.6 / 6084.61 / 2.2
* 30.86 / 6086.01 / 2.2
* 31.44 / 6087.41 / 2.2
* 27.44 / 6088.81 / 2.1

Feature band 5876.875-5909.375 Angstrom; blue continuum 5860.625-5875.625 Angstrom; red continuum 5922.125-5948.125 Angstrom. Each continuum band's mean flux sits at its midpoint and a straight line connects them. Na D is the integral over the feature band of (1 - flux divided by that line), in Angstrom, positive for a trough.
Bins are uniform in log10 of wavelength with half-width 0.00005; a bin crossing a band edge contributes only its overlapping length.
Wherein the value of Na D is 5.7 Angstrom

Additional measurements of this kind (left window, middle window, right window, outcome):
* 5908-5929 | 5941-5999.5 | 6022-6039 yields 1.4 Angstrom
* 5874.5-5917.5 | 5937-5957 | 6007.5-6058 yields -1.7 Angstrom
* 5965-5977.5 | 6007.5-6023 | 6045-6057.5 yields 0.9 Angstrom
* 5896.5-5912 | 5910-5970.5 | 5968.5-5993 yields -2.2 Angstrom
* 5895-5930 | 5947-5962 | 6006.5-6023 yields -0.2 Angstrom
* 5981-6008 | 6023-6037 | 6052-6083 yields -0.3 Angstrom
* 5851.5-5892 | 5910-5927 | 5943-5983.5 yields -1.4 Angstrom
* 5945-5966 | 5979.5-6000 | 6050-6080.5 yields 0.0 Angstrom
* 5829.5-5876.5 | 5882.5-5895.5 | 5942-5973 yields 4.0 Angstrom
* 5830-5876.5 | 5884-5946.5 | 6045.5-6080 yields 5.0 Angstrom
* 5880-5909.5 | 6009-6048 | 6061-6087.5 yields -2.1 Angstrom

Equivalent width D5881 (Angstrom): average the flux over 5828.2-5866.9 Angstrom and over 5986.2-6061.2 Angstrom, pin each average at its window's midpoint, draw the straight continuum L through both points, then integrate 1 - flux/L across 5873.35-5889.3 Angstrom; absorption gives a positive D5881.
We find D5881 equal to 1.89 Angstrom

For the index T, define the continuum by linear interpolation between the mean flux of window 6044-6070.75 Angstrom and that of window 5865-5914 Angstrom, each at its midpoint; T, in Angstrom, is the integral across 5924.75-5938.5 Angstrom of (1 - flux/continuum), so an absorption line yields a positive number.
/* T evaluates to -1.2 Angstrom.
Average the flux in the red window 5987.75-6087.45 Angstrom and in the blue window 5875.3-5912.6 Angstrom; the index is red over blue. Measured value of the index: 1.20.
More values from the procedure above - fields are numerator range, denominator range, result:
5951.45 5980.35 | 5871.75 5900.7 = 1.26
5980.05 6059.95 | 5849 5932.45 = 1.10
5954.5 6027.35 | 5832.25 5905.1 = 1.10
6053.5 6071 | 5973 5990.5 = 1.03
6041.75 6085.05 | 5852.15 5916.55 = 1.14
